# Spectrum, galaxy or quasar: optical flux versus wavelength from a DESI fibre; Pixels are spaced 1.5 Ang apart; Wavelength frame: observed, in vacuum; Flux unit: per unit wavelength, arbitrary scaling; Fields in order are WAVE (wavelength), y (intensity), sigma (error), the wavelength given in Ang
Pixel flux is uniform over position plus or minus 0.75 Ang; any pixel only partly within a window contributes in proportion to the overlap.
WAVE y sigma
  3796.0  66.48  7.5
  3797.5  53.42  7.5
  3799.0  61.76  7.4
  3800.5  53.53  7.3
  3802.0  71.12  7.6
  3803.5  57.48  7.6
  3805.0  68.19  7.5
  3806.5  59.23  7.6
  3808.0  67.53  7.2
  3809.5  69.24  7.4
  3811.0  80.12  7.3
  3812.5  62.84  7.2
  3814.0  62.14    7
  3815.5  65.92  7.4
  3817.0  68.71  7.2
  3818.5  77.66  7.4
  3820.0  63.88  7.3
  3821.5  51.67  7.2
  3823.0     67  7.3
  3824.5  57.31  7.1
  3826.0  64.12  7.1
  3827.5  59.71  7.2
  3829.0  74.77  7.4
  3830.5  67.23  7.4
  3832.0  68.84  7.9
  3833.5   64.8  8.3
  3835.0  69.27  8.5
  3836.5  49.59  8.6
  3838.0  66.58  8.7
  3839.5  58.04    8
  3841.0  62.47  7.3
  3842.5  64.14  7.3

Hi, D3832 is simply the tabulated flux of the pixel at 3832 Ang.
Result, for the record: 68.84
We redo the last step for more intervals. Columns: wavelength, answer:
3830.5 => 67.23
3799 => 61.76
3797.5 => 53.42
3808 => 67.53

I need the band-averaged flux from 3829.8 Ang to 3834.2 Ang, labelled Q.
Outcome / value 67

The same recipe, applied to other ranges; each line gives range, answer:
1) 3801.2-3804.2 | 64.2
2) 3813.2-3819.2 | 68.5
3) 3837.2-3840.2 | 62.2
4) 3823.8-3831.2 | 64.7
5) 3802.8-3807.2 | 61.7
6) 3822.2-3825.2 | 62.1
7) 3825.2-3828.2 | 61.9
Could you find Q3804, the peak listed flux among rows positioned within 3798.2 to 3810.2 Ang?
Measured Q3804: 71.12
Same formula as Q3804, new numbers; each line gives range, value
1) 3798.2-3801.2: 61.76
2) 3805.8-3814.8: 80.12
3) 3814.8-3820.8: 77.66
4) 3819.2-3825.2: 67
